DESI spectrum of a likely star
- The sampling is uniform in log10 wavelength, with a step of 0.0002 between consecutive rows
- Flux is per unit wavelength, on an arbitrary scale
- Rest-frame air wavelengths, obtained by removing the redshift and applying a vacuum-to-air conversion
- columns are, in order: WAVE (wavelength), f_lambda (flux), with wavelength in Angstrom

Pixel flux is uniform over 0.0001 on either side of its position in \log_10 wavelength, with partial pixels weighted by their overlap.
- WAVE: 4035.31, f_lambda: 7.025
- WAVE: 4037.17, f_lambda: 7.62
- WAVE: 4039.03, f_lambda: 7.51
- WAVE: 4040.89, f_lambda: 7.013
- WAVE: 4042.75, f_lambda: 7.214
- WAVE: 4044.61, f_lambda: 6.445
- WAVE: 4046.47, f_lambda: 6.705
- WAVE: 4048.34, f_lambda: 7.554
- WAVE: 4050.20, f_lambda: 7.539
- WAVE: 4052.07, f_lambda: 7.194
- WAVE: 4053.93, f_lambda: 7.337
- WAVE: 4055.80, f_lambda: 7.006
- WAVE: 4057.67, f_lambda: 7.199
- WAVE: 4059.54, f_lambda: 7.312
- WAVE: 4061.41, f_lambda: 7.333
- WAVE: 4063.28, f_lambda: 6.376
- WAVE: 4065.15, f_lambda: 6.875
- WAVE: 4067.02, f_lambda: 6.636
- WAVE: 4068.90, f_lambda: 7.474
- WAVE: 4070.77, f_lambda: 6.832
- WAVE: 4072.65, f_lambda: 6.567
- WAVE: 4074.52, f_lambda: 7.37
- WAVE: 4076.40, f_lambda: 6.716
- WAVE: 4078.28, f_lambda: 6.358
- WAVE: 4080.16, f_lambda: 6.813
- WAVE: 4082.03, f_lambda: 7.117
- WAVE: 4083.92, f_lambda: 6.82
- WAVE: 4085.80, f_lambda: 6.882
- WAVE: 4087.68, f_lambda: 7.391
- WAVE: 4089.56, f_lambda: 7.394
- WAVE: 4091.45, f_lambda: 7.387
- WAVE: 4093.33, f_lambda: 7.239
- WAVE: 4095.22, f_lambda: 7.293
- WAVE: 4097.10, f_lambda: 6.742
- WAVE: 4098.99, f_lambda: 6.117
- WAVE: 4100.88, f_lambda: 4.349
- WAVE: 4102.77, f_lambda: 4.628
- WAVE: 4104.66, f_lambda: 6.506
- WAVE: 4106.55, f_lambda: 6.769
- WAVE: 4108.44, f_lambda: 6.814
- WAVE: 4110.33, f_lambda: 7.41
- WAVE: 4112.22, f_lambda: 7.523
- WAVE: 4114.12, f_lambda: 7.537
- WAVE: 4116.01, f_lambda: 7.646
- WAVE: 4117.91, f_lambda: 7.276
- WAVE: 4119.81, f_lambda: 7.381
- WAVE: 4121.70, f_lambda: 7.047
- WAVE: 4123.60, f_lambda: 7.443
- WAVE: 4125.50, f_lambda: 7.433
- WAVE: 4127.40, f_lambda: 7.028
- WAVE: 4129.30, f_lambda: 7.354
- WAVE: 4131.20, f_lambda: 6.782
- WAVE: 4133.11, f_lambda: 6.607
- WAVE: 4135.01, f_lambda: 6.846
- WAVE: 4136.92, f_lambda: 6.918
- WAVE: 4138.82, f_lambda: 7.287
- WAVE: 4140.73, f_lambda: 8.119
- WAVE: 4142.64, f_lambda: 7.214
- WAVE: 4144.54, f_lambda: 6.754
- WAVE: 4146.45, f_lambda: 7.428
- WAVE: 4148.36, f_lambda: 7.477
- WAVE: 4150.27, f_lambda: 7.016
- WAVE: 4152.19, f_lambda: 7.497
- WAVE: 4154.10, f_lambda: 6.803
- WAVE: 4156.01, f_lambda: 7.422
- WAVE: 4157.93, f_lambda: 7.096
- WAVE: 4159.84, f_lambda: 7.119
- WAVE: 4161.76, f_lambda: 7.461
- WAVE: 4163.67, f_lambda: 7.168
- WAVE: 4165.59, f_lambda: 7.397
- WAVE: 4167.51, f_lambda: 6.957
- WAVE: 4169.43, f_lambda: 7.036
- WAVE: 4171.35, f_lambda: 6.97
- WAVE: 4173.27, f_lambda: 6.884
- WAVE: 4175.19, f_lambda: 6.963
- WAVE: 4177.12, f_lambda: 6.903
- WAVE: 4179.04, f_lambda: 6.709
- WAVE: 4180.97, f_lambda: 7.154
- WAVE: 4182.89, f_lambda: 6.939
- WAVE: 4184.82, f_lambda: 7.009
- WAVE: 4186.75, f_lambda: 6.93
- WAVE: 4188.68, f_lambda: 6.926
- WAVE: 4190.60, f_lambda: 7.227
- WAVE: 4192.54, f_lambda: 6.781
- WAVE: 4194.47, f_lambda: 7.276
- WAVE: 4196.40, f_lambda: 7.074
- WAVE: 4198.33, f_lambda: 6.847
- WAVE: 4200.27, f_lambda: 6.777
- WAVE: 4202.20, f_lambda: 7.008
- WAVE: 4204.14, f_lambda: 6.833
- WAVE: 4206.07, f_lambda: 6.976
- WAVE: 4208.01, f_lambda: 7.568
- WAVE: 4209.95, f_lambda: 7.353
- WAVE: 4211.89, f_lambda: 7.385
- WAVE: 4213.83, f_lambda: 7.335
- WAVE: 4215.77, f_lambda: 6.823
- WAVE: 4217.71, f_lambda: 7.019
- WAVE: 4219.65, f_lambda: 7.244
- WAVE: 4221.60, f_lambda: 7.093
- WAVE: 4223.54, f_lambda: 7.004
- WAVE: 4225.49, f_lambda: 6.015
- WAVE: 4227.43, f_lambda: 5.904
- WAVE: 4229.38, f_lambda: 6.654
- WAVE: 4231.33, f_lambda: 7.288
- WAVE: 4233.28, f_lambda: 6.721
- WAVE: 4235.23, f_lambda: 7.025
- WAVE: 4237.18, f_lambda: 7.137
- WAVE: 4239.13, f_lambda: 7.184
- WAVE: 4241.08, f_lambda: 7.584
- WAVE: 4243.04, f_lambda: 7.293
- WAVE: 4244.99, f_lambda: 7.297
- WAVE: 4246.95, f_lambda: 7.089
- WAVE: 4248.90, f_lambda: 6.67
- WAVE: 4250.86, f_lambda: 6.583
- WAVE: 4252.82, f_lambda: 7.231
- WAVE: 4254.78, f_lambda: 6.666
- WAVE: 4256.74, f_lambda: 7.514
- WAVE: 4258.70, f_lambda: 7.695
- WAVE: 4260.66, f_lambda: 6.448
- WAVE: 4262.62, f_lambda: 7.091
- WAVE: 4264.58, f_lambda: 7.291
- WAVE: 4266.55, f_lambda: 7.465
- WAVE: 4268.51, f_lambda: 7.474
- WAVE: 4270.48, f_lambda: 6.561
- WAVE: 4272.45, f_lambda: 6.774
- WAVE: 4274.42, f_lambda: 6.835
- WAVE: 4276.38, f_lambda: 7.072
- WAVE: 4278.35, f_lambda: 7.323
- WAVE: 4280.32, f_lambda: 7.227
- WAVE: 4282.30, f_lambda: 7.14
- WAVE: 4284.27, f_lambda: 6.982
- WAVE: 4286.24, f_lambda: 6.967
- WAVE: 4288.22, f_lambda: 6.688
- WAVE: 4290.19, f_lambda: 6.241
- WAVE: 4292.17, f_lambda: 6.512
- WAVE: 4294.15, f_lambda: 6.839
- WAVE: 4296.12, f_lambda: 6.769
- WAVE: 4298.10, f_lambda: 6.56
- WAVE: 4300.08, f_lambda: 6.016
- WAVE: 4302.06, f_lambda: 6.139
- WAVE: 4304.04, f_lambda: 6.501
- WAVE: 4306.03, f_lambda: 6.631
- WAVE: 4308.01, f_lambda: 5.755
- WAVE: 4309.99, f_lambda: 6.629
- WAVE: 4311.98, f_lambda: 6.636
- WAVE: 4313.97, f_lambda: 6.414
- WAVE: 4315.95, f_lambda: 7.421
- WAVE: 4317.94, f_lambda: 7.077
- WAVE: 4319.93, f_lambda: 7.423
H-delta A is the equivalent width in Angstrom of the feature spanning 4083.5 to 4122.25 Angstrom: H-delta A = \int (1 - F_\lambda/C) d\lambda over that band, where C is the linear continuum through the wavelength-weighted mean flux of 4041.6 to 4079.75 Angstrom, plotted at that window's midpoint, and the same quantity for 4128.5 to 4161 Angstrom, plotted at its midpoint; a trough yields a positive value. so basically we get 1.2 Angstrom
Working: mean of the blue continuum 7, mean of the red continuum 7.16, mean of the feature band 6.86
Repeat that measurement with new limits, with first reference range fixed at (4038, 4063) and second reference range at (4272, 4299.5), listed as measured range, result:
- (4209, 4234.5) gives 0.1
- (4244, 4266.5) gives -0.6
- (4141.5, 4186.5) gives -0.6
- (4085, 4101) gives 0.5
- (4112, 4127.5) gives -0.7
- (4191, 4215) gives -0.5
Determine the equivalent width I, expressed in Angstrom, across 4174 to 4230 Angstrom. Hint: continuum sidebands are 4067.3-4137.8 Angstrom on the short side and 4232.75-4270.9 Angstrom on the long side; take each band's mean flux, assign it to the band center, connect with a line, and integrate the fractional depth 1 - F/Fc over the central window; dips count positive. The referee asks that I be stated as 0.7 Angstrom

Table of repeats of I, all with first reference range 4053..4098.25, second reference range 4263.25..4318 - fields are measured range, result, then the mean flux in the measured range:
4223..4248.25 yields -0.3 Angstrom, 6.93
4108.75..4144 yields -1.5 Angstrom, 7.26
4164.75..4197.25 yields -0.5 Angstrom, 7.01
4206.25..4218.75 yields -0.7 Angstrom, 7.23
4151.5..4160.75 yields -0.3 Angstrom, 7.18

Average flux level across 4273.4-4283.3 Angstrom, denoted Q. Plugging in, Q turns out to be 7.12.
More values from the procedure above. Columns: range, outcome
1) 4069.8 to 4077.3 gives 6.88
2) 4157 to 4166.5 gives 7.25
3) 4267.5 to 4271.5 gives 7.02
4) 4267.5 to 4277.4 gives 6.95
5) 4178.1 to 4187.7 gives 6.95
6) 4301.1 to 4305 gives 6.32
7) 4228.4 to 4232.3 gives 6.96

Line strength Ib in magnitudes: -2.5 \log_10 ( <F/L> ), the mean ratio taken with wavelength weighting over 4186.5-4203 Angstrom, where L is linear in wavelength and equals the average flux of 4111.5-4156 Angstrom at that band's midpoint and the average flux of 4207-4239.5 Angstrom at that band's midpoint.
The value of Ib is 0.01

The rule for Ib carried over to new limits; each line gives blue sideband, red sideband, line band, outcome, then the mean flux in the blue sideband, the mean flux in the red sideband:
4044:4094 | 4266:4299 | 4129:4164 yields -0.03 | 7.03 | 6.9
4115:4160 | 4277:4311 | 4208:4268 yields -0.03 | 7.21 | 6.65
